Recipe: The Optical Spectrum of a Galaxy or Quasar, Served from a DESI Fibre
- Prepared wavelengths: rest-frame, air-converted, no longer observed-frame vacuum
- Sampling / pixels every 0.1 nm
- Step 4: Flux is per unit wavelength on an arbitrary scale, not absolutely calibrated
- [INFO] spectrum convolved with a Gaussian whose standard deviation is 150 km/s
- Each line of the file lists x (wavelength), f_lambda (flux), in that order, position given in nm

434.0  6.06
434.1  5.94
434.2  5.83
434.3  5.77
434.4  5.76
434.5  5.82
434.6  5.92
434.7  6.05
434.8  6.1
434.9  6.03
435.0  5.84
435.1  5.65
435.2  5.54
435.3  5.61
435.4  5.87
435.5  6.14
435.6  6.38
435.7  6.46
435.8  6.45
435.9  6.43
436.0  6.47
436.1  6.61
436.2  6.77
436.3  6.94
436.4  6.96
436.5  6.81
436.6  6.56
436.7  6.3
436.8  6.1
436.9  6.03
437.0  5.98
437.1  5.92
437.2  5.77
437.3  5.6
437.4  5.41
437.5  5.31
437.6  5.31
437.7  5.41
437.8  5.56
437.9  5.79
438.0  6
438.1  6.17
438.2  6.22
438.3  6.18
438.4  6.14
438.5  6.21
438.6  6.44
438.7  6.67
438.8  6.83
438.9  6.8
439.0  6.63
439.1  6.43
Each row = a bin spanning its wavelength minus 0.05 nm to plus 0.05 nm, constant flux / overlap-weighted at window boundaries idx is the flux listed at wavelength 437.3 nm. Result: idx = 5.6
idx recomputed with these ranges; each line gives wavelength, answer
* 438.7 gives 6.67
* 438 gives 6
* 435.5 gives 6.14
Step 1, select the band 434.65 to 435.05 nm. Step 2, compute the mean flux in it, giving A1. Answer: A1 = 6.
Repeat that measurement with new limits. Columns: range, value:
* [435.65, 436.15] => 6.48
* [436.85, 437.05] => 6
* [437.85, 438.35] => 6.07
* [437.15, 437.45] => 5.59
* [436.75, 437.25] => 5.96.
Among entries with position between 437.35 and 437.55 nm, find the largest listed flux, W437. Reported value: 5.41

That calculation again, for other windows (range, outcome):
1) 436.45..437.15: 6.81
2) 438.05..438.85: 6.83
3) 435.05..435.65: 6.38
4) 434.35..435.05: 6.1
